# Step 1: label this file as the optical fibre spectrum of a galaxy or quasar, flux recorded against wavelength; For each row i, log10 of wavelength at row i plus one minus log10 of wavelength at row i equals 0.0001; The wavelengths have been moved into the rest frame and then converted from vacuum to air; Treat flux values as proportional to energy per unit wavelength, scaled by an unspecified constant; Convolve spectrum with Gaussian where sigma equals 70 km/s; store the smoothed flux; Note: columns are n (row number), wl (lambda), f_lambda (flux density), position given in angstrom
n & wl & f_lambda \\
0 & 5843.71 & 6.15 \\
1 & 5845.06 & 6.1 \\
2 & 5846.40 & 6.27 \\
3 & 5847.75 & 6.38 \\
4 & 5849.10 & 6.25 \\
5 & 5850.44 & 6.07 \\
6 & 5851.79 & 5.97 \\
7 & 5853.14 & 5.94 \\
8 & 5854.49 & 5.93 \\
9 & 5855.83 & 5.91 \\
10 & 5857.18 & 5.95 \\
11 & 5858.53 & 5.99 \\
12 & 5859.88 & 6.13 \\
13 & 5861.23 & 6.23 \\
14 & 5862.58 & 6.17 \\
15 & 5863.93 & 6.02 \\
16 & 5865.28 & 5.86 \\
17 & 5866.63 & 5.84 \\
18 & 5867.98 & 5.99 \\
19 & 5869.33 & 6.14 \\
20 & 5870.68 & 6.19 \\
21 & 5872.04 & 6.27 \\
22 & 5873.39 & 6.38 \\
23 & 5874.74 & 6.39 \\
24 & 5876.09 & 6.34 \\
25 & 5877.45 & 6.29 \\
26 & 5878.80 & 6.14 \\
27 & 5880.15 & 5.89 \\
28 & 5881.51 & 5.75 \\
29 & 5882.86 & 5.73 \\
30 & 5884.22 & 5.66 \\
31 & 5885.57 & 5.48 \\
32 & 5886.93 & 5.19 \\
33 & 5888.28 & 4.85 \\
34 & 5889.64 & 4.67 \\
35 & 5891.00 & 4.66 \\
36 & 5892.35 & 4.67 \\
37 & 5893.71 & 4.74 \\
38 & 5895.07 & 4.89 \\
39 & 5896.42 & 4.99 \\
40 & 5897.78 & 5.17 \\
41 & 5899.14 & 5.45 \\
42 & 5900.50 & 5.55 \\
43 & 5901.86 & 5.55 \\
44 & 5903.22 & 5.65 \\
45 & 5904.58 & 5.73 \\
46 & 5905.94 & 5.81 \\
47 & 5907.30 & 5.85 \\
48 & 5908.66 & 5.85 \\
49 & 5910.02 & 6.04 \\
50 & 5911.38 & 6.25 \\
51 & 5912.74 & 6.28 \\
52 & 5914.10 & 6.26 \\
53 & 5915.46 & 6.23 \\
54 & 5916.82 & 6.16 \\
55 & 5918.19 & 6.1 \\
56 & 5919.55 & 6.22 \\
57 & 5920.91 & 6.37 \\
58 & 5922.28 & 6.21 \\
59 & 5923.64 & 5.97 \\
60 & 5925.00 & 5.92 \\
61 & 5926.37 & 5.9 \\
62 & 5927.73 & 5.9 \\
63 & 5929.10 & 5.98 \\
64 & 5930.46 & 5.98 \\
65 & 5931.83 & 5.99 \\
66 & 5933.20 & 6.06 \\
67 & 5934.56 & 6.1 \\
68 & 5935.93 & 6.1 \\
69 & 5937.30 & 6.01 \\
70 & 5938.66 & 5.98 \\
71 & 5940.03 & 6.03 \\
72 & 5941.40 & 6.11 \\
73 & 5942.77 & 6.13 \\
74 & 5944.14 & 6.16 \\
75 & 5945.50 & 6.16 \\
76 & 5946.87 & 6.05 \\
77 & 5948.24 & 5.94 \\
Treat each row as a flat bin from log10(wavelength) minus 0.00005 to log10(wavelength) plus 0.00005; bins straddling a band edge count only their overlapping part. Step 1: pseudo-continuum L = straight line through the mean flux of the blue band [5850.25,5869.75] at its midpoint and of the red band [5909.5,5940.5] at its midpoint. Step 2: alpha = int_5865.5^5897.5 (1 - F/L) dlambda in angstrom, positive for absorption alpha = 2.2 angstrom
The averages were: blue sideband 6.01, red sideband 6.09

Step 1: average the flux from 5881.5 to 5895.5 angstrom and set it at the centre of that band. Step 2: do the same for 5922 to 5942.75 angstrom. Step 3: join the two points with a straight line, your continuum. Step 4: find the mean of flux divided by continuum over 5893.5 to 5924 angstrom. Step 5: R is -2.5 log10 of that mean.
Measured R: -0.06 mag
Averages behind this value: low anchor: 5.09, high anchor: 6.02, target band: 5.81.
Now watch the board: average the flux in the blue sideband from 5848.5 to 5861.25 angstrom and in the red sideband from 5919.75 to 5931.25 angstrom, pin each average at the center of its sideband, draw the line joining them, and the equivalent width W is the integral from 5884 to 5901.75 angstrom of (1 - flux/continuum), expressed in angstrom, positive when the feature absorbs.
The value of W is 2.8 angstrom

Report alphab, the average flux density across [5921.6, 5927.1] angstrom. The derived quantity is 6.01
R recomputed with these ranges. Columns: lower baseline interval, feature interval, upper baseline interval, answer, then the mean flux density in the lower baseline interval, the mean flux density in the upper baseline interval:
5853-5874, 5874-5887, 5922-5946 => 0.024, 6.06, 6.04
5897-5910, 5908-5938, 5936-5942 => -0.042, 5.64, 6.04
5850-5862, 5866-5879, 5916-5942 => -0.032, 6.01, 6.06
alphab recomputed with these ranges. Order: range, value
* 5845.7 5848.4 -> 6.33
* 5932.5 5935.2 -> 6.08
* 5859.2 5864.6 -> 6.14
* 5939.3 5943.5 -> 6.08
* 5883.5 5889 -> 5.29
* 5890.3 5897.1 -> 4.79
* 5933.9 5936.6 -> 6.09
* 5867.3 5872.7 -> 6.14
